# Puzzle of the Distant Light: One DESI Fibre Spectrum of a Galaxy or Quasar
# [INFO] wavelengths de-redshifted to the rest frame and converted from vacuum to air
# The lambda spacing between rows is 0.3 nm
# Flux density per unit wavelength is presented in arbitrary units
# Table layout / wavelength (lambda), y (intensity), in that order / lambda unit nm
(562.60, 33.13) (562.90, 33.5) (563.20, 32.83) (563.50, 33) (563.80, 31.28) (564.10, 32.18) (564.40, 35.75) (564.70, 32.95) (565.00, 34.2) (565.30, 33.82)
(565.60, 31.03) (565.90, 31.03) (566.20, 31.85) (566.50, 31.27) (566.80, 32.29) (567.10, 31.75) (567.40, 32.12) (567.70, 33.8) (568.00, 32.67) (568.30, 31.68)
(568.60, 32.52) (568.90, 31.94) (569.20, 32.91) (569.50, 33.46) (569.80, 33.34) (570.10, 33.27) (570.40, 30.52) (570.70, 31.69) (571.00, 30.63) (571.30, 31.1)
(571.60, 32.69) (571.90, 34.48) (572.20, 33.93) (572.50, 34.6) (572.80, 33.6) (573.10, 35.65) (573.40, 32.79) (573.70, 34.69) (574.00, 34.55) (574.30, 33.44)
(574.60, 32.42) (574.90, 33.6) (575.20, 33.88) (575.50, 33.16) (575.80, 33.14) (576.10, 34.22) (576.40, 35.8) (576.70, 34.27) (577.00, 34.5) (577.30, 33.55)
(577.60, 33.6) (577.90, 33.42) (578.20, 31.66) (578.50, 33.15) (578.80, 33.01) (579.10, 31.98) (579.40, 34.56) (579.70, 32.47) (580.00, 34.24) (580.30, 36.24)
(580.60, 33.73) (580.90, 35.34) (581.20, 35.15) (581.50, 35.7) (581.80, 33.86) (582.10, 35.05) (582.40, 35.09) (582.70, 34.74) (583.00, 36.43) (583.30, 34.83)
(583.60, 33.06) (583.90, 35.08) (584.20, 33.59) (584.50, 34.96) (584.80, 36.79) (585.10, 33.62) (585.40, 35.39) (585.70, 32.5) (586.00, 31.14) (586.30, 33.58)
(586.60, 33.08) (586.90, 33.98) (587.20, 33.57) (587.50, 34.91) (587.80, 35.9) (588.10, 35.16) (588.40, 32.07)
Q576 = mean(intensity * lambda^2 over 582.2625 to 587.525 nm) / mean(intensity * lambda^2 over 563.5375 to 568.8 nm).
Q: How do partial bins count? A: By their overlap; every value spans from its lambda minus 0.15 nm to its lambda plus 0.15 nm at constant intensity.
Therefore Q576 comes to 1.12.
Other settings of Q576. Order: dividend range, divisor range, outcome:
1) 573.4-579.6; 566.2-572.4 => 1.06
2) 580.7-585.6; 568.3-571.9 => 1.13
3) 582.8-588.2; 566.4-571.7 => 1.13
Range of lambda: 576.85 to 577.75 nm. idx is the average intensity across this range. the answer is 33.9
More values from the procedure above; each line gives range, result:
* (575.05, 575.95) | 33.4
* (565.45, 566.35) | 31.3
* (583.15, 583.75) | 33.9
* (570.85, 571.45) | 30.9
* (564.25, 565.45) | 34.2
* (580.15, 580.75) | 35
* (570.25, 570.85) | 31.1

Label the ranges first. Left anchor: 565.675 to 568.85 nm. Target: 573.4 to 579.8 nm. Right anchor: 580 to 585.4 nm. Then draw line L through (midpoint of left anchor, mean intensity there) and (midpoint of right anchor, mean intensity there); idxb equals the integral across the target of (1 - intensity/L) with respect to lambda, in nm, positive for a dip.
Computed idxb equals 0.04 nm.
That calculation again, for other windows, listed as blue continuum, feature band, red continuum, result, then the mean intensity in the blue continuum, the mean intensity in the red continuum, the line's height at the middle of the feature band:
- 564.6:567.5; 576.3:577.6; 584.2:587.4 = -0.05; 32.2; 33.9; 33.1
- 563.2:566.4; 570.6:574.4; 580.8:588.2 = 0.00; 32.7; 34.5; 33.4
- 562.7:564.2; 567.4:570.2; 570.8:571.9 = -0.06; 32.6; 31.9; 32.1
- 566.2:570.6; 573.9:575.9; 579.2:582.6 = 0.01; 32.4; 34.6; 33.5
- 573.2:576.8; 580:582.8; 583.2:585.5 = -0.05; 33.8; 34.6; 34.4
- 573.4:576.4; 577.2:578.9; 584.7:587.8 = 0.04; 33.7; 33.9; 33.8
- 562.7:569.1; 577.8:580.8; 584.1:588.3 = 0.01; 32.6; 34.1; 33.6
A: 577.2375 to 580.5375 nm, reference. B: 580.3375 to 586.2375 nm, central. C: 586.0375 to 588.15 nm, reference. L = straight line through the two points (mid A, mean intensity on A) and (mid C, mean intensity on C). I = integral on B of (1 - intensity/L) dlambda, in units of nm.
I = -0.13 nm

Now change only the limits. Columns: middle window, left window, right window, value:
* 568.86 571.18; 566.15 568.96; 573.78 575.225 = 0.03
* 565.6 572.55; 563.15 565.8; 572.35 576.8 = 0.22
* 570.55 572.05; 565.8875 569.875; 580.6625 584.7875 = 0.04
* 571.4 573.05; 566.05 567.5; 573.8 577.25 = -0.04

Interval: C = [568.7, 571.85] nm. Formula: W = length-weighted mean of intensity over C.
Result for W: 32.2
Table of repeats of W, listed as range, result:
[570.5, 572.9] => 32.8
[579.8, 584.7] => 34.8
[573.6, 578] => 33.9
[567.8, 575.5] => 33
